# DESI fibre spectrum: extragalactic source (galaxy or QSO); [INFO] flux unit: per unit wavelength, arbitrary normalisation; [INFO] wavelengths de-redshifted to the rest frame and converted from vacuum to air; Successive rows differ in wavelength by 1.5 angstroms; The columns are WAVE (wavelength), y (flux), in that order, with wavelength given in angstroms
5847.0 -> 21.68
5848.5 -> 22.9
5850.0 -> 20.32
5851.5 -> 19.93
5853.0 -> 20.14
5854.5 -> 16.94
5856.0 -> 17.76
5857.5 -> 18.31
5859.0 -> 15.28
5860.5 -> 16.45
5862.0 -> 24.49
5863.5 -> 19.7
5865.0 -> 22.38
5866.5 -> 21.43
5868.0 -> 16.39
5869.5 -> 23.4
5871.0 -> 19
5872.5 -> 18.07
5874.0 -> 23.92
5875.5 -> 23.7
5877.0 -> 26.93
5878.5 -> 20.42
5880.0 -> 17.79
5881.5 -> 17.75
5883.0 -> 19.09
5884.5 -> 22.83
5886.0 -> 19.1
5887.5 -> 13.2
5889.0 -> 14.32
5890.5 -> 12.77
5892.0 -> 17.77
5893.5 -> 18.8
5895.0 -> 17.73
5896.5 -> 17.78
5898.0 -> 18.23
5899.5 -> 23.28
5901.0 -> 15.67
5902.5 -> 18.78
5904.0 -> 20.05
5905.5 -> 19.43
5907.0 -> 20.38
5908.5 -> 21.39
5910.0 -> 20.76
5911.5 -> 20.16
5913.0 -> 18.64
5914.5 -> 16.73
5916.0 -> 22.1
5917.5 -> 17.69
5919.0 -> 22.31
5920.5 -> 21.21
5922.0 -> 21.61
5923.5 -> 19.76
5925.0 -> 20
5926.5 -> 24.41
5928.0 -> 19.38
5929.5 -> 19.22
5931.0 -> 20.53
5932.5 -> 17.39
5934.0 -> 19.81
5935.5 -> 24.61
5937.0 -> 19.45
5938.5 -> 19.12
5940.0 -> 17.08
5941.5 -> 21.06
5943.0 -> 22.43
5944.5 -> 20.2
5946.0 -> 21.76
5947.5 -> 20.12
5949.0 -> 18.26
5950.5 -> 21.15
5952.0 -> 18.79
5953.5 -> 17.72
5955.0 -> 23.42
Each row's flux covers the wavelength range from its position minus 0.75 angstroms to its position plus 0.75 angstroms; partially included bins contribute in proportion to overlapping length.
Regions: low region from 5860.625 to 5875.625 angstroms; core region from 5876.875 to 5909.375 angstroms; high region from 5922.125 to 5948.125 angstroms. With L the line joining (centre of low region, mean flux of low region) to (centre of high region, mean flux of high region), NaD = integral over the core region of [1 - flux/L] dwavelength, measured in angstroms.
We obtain 3.3 angstroms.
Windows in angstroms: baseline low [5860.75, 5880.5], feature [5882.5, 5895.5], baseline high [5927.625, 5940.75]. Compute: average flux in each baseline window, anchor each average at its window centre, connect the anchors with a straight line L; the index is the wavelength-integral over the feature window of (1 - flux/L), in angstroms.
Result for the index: 2.22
